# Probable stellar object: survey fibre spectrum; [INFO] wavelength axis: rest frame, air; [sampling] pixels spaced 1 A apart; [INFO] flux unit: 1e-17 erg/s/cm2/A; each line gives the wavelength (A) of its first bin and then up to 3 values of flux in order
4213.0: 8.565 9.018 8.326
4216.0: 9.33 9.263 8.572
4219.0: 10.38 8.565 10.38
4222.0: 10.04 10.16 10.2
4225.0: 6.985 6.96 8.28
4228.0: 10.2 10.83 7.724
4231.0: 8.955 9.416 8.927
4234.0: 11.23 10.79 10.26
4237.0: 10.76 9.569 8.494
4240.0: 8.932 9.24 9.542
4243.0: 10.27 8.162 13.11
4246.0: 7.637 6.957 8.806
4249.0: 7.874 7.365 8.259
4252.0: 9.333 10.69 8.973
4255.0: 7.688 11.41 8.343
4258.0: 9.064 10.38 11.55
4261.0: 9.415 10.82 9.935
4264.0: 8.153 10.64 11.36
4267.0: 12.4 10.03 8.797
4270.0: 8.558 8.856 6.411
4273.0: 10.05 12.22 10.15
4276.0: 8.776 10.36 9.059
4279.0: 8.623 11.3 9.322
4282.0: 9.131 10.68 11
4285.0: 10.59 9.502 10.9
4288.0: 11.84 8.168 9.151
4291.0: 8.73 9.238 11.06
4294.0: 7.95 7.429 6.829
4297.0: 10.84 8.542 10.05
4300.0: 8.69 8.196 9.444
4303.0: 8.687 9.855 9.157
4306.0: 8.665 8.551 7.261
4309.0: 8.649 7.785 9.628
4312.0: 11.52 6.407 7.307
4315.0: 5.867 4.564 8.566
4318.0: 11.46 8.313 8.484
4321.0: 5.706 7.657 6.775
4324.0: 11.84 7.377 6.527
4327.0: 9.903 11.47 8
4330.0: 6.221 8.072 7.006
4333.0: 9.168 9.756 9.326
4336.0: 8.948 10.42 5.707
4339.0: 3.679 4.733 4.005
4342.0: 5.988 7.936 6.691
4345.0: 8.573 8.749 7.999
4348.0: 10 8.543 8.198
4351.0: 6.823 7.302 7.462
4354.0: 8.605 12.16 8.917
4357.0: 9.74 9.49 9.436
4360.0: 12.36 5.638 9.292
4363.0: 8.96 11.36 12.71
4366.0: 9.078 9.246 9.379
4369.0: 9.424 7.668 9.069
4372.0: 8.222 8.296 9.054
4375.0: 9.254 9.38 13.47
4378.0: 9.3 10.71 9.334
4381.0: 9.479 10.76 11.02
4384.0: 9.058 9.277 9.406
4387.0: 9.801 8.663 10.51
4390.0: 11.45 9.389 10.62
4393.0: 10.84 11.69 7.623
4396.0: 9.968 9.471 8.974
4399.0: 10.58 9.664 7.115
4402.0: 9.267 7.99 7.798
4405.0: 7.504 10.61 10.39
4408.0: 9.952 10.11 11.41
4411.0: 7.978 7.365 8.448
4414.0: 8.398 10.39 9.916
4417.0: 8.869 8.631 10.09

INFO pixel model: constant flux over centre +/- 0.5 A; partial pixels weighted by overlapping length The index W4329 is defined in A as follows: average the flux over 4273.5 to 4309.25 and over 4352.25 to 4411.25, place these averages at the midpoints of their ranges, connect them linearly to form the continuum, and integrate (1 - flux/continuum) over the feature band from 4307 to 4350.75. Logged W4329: 7.2 A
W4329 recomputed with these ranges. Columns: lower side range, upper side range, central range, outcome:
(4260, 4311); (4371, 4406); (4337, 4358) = 4.0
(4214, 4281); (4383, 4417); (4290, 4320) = 2.7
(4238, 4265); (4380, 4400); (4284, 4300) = 0.1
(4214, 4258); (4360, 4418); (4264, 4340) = 3.7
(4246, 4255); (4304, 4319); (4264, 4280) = -2.6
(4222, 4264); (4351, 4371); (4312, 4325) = 2.0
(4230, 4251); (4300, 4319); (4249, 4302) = -4.2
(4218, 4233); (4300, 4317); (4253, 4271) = -2.2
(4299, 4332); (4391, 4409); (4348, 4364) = -0.2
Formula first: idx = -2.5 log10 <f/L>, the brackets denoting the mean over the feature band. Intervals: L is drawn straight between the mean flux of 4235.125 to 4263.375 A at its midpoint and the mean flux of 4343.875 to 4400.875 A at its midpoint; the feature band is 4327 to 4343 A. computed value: 0.24 mag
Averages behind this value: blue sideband 9.4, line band 7.59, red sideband 9.44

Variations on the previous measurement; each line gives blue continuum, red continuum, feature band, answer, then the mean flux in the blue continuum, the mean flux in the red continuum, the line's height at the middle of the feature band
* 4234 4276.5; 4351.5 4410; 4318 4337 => 0.13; 9.54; 9.56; 9.55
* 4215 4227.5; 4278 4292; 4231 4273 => 0.00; 9.06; 9.86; 9.45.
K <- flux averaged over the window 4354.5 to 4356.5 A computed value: 10.5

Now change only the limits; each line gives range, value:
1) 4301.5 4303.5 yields 9.07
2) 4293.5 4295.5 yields 7.69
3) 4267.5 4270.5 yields 9.13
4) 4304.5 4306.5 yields 8.91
